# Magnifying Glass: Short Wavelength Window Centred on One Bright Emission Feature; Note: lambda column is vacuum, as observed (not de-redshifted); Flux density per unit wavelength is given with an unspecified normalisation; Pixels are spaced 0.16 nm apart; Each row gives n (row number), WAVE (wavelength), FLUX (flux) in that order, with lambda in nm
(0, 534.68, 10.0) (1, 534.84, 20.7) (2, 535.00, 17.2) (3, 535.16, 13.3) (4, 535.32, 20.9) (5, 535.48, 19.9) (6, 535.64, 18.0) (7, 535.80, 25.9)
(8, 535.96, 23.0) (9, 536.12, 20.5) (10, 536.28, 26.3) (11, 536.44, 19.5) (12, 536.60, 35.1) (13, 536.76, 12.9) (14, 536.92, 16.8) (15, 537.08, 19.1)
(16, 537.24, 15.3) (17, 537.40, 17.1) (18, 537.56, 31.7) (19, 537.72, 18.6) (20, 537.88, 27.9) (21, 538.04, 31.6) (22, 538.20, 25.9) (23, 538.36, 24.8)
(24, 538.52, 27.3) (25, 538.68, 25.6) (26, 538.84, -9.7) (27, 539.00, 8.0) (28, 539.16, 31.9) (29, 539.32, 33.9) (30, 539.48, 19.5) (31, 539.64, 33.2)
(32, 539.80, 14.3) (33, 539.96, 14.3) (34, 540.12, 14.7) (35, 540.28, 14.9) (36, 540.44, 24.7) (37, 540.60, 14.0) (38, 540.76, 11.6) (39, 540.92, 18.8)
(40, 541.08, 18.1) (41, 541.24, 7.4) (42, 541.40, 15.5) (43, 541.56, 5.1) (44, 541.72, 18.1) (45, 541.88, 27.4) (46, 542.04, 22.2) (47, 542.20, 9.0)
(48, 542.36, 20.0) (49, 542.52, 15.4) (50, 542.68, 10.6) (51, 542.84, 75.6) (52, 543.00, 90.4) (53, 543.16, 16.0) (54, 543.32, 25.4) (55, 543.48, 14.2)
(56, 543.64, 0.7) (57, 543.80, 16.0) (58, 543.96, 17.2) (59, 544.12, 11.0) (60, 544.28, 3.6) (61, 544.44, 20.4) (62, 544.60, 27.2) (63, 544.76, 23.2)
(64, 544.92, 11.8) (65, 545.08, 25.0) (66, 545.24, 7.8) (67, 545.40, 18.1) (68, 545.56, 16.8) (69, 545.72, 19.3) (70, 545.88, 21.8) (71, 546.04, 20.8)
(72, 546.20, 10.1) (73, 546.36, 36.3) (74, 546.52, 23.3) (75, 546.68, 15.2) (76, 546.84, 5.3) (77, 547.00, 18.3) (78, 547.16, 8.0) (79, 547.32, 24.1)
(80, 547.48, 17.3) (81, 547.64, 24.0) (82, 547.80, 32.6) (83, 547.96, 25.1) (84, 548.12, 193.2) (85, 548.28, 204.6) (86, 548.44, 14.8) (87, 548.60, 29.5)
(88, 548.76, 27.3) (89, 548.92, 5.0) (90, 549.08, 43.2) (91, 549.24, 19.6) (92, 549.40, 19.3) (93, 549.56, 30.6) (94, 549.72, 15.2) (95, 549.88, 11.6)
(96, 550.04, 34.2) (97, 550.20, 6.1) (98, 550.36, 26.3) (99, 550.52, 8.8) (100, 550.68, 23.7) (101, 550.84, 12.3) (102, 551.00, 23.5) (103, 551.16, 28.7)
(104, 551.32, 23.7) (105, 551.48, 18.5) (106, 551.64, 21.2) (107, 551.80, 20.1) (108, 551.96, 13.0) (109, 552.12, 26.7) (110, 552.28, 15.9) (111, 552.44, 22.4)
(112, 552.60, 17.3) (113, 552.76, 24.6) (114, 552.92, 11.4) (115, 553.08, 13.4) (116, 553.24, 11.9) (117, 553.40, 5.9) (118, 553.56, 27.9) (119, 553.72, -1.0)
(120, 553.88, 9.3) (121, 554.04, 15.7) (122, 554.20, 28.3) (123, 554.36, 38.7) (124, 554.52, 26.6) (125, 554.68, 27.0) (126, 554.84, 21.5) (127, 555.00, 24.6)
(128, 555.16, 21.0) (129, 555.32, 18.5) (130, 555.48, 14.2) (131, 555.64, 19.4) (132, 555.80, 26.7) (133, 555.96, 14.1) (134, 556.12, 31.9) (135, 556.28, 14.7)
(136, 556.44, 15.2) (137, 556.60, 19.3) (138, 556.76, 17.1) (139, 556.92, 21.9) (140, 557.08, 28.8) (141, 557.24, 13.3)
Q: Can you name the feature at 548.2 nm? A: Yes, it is [O III]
